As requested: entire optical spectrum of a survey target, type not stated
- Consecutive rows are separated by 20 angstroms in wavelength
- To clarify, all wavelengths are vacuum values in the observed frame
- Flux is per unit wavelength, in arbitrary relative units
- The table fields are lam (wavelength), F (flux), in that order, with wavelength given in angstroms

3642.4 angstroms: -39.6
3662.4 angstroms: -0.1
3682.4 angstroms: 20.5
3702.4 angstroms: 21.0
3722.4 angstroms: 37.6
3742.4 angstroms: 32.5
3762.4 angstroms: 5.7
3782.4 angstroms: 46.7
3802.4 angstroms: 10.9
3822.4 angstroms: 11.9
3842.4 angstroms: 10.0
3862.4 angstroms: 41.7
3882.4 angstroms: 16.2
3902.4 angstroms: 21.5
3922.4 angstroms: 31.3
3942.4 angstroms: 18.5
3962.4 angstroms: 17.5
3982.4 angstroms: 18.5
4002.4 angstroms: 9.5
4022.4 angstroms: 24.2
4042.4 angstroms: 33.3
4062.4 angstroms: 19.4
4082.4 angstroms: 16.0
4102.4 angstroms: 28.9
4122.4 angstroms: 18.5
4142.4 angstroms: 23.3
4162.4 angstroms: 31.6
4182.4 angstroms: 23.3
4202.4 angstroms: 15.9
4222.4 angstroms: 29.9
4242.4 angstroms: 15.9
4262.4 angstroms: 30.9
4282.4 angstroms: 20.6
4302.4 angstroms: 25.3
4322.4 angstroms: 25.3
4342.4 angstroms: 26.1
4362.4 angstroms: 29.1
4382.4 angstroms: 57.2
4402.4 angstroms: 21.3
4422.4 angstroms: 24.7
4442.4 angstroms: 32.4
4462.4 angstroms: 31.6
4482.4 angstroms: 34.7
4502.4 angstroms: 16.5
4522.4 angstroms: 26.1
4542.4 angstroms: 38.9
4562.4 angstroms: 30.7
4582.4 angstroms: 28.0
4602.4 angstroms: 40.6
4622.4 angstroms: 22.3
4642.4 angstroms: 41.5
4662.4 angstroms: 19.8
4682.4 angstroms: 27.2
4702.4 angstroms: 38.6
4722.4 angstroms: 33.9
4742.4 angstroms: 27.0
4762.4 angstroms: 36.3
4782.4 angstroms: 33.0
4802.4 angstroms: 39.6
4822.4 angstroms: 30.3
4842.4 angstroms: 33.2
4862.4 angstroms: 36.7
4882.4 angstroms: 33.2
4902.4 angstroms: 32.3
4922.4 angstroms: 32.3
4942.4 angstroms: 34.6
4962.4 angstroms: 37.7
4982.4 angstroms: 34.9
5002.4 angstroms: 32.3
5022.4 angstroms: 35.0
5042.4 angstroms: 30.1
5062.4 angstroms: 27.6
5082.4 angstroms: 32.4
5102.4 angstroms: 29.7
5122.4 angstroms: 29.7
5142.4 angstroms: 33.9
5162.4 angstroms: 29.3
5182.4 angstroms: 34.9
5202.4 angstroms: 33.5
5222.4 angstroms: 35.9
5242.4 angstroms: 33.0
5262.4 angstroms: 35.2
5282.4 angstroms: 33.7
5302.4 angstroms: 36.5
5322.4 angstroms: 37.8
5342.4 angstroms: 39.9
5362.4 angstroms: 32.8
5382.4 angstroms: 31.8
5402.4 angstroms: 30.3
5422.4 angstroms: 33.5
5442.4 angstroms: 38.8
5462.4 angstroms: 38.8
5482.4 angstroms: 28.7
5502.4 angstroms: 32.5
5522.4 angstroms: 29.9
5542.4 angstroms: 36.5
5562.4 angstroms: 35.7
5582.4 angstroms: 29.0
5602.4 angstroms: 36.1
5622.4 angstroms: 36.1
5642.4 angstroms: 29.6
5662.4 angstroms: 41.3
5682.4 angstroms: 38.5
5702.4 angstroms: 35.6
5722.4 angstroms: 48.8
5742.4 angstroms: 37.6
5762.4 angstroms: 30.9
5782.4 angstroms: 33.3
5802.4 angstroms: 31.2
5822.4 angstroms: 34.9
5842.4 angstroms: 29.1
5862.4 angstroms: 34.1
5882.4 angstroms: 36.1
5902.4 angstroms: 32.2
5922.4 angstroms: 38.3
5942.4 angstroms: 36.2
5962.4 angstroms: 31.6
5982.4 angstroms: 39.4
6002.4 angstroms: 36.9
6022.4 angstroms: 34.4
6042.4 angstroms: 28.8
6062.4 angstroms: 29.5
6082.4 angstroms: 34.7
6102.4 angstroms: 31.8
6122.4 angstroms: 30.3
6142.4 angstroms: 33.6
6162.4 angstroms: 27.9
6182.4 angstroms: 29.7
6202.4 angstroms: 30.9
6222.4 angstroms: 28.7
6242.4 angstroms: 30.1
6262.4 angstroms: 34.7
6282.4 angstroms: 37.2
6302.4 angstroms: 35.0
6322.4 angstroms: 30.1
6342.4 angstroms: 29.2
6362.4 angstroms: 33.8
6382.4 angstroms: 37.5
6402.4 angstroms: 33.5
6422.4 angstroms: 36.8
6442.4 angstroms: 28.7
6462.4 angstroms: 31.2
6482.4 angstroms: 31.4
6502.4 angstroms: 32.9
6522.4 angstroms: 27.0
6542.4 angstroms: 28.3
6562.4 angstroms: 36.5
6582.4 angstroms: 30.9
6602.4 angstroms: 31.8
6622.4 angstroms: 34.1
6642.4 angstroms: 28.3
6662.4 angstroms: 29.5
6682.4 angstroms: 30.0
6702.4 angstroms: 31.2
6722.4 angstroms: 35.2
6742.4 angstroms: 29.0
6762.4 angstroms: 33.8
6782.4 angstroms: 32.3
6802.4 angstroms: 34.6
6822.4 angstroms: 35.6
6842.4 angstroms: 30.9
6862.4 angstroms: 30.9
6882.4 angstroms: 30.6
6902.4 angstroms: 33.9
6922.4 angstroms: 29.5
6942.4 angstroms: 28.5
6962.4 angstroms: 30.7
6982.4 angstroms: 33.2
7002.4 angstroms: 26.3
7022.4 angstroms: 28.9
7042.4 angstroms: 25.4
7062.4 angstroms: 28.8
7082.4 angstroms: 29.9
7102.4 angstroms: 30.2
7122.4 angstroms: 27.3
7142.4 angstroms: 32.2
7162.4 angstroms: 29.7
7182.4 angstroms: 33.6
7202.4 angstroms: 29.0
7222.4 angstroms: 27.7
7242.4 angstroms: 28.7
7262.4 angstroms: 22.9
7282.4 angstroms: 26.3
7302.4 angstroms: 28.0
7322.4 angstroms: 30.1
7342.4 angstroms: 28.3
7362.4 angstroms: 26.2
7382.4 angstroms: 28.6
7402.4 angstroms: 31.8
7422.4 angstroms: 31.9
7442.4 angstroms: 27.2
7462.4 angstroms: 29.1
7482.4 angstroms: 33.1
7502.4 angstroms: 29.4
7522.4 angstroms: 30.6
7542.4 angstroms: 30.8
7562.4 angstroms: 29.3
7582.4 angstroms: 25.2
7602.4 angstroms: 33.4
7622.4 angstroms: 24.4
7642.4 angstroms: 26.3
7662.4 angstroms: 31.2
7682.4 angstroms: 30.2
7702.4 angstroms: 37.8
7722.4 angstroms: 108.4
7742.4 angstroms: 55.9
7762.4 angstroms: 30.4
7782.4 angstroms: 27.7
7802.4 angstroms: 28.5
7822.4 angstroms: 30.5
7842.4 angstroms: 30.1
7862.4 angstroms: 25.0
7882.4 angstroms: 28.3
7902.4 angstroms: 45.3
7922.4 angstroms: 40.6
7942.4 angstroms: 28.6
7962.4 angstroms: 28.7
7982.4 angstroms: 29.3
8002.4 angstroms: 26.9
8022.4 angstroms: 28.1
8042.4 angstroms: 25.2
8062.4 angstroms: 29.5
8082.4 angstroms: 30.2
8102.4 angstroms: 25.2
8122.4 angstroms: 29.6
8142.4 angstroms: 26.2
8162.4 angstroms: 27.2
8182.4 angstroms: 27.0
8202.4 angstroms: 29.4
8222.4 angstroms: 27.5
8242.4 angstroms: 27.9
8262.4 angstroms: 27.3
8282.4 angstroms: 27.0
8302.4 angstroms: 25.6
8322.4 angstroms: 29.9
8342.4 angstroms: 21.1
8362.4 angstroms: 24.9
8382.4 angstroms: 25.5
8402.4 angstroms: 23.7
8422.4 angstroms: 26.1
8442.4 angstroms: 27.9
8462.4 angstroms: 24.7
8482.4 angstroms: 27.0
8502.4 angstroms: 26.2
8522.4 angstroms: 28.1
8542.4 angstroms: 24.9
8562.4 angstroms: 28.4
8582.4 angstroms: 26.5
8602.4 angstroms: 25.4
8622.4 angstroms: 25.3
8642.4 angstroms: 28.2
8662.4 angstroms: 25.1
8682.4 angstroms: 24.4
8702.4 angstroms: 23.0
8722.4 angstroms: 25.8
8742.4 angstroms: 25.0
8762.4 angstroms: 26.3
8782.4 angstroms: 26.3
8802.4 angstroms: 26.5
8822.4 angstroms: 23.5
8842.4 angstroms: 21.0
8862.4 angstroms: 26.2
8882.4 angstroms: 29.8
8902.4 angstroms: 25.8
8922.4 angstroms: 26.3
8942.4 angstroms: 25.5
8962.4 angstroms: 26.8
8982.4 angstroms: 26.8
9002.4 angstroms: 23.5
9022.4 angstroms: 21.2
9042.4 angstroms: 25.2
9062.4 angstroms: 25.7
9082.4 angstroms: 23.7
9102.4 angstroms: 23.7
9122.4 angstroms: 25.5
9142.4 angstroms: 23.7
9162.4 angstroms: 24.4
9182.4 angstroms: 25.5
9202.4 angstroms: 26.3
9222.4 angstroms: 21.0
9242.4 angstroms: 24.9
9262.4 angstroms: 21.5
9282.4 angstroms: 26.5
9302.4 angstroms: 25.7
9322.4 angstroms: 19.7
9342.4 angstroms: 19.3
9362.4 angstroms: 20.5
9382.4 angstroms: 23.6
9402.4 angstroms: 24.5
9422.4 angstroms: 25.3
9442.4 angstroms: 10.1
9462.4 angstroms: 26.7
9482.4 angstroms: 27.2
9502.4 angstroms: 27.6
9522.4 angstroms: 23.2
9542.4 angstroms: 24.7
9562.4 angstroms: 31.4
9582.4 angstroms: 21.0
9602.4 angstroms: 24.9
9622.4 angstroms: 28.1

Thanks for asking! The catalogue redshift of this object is 0.18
